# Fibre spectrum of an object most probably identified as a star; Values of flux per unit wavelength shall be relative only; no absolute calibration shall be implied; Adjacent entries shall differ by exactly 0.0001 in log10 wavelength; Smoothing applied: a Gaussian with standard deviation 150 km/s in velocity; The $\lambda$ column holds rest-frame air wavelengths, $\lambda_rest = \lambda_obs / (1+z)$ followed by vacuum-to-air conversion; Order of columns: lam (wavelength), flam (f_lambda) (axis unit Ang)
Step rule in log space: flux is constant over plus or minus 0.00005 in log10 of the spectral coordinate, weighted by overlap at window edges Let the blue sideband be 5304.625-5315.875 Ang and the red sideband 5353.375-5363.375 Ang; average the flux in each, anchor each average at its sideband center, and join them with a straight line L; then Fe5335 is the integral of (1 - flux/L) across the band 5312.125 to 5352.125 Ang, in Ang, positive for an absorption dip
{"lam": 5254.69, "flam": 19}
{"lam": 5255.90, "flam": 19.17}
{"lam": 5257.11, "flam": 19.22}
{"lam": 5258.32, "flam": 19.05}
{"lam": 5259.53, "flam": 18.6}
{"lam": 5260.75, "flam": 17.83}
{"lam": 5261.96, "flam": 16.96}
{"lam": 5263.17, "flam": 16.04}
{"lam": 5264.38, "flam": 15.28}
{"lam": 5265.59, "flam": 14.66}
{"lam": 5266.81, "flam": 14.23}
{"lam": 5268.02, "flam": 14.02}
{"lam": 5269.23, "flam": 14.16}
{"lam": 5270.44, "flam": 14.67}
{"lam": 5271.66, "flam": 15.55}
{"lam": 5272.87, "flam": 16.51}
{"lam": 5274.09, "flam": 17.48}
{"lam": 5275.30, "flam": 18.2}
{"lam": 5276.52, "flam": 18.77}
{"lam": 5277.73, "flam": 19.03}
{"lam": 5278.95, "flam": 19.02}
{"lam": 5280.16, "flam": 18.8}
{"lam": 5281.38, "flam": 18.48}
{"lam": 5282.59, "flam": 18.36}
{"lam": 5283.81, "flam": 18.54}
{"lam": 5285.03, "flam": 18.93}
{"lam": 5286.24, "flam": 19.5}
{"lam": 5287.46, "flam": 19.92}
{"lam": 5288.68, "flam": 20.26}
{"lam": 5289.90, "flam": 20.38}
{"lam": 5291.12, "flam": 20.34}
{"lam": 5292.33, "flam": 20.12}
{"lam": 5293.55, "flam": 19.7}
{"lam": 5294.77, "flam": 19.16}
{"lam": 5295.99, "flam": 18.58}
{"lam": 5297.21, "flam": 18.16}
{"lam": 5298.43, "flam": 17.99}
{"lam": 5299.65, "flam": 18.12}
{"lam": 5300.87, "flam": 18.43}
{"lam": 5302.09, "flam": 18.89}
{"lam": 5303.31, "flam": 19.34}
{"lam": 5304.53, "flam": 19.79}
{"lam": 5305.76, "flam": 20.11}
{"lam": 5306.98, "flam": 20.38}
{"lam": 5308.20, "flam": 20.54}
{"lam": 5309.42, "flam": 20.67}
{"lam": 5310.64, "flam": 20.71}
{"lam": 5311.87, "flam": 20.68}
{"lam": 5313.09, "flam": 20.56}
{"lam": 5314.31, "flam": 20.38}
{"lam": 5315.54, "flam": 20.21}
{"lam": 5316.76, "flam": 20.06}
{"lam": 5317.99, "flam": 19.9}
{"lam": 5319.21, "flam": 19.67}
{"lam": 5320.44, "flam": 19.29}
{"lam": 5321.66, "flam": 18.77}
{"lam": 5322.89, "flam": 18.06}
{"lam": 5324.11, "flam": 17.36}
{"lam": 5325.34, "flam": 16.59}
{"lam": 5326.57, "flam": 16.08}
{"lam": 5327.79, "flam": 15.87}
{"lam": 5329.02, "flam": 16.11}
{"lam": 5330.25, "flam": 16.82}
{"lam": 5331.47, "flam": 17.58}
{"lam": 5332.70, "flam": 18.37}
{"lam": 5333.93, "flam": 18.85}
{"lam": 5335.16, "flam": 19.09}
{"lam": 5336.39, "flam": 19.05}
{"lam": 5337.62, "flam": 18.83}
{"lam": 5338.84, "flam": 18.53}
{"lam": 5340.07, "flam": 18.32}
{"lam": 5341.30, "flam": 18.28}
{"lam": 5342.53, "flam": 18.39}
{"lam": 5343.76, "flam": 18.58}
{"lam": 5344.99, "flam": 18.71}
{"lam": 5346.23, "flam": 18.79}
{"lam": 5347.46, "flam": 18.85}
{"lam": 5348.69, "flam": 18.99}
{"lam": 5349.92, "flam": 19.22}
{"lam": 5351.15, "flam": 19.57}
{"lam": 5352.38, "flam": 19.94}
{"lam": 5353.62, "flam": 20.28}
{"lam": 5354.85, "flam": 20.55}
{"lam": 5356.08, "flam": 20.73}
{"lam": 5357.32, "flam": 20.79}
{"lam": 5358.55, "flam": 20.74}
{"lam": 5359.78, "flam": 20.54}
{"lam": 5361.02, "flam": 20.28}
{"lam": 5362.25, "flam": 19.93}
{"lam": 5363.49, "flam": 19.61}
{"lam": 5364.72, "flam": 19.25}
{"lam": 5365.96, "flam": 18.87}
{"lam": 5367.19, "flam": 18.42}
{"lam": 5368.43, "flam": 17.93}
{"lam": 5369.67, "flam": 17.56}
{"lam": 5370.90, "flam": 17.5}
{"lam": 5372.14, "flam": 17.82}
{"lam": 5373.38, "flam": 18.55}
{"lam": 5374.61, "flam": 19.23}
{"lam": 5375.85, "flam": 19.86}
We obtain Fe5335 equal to 3.6 Ang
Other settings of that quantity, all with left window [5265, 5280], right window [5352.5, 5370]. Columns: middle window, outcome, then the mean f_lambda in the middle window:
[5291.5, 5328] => -2.85 Ang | 19.2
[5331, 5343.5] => 0.19 Ang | 18.5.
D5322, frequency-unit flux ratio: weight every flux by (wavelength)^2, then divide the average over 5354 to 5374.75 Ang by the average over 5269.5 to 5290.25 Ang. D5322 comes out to 1.1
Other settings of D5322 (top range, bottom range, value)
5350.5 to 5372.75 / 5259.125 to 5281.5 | 1.21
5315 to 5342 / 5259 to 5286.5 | 1.09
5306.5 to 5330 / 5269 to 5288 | 1.07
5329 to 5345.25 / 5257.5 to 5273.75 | 1.17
